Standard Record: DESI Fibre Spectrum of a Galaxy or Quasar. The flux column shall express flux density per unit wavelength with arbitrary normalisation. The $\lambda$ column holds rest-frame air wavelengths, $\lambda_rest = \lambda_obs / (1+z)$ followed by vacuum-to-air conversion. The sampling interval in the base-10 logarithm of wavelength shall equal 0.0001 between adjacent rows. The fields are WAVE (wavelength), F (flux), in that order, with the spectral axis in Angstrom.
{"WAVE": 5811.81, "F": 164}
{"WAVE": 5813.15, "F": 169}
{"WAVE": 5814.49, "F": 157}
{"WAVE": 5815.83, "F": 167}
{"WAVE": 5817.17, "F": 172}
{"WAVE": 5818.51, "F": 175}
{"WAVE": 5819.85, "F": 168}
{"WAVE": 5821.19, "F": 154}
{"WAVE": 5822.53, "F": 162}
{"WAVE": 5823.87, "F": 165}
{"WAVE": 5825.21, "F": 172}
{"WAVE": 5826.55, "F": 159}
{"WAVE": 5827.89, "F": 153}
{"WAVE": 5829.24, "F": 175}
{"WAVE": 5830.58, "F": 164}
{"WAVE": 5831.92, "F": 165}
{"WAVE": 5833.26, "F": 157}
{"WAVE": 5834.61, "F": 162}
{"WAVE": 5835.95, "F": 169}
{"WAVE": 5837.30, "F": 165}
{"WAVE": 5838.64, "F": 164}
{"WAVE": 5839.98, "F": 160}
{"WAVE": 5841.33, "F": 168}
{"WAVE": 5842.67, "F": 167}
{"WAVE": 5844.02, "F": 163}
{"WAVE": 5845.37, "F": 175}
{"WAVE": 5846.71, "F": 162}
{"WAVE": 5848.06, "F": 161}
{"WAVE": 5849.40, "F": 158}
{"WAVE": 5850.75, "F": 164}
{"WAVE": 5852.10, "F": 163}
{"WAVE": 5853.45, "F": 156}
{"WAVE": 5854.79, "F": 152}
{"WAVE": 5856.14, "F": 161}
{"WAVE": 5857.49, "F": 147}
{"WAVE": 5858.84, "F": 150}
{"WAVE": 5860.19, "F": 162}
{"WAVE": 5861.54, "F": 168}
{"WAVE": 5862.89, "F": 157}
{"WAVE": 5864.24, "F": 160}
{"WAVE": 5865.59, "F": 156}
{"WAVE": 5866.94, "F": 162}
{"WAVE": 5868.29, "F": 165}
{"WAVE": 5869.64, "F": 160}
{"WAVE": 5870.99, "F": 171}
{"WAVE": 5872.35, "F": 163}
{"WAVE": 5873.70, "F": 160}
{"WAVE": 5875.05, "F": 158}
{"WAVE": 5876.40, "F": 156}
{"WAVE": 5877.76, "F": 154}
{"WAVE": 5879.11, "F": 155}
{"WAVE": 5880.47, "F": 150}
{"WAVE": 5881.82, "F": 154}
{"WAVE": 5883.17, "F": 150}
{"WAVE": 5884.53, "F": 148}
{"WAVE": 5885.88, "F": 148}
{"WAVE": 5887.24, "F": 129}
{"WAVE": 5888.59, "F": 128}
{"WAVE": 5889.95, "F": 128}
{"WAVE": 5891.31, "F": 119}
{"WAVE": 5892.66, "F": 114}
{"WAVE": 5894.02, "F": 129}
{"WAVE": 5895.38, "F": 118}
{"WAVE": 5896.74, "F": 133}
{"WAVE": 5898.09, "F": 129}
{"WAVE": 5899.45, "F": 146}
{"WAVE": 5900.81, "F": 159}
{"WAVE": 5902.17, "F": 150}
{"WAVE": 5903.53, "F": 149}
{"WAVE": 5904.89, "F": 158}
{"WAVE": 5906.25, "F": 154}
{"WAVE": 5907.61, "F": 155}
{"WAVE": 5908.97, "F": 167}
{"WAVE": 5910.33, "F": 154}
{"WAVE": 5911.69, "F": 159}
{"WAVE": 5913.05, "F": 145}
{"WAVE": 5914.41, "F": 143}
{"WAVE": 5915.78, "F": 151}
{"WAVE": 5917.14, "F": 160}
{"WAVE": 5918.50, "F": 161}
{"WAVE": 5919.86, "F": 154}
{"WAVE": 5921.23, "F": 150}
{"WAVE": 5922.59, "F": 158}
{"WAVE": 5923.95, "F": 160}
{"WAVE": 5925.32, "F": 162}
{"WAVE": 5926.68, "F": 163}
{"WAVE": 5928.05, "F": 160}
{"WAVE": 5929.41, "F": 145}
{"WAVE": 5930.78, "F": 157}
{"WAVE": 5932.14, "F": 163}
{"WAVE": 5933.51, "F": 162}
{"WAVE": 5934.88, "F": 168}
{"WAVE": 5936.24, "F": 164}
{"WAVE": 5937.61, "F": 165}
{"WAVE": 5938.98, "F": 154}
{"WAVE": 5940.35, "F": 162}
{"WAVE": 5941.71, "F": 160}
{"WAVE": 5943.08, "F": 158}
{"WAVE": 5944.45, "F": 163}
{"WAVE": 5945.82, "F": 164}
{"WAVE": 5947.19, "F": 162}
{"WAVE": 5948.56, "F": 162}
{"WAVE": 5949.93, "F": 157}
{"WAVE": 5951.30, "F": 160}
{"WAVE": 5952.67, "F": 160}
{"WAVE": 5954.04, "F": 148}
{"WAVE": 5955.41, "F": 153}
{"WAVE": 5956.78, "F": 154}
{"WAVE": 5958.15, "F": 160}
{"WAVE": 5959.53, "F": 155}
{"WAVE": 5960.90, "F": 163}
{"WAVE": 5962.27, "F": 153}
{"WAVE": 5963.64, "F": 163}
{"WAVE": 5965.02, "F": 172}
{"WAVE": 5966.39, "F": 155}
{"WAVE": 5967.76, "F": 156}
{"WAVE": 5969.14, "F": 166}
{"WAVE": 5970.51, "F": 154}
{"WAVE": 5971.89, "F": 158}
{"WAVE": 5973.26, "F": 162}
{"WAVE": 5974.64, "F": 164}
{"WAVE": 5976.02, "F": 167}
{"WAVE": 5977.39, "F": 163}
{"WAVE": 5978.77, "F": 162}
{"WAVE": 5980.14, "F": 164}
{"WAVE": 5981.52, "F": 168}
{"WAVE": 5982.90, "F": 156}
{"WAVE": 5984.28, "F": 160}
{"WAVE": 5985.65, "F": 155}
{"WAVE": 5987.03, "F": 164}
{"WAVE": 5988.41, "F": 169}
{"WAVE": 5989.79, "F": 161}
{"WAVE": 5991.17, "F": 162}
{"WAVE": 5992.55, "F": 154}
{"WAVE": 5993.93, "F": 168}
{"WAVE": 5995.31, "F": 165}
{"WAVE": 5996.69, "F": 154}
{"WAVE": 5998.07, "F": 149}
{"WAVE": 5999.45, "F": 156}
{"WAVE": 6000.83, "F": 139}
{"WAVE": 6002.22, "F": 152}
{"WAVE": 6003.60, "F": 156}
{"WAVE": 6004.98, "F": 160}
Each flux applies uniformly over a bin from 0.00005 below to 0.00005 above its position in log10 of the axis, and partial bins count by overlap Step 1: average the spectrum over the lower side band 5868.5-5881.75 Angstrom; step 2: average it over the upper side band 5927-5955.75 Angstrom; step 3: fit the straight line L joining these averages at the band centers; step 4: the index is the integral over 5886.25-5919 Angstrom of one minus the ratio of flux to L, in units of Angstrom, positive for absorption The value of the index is 3.24 Angstrom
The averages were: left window 159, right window 159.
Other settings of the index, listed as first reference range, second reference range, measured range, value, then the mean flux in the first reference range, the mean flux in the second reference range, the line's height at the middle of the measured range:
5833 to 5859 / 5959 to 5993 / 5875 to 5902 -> 3.6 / 161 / 161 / 161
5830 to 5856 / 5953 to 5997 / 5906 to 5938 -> 0.8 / 163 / 160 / 161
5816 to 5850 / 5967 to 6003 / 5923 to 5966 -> 0.3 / 165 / 160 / 161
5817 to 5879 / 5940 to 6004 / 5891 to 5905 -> 2.1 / 162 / 159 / 161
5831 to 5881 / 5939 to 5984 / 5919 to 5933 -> 0.3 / 161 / 160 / 160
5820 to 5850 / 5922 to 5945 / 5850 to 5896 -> 3.4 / 164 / 160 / 162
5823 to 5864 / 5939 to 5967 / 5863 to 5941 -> 4.2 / 162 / 159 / 161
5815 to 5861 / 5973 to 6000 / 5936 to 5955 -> 0.2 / 163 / 161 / 162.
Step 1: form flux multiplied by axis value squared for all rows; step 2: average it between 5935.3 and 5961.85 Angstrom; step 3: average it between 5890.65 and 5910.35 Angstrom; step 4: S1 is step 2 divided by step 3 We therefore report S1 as 1.1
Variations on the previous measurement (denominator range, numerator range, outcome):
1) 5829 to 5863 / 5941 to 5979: 1.02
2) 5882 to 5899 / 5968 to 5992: 1.26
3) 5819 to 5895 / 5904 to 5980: 1.05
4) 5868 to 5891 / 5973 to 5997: 1.11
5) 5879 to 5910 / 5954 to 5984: 1.16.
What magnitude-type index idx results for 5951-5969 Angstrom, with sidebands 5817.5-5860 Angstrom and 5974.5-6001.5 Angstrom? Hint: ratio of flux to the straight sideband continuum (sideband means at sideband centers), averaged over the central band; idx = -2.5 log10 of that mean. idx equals 0.02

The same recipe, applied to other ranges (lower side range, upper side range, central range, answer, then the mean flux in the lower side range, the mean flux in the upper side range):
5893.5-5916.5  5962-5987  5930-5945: -0.05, 147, 161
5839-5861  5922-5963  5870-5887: 0.04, 161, 159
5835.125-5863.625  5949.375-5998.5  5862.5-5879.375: 0.01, 162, 160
